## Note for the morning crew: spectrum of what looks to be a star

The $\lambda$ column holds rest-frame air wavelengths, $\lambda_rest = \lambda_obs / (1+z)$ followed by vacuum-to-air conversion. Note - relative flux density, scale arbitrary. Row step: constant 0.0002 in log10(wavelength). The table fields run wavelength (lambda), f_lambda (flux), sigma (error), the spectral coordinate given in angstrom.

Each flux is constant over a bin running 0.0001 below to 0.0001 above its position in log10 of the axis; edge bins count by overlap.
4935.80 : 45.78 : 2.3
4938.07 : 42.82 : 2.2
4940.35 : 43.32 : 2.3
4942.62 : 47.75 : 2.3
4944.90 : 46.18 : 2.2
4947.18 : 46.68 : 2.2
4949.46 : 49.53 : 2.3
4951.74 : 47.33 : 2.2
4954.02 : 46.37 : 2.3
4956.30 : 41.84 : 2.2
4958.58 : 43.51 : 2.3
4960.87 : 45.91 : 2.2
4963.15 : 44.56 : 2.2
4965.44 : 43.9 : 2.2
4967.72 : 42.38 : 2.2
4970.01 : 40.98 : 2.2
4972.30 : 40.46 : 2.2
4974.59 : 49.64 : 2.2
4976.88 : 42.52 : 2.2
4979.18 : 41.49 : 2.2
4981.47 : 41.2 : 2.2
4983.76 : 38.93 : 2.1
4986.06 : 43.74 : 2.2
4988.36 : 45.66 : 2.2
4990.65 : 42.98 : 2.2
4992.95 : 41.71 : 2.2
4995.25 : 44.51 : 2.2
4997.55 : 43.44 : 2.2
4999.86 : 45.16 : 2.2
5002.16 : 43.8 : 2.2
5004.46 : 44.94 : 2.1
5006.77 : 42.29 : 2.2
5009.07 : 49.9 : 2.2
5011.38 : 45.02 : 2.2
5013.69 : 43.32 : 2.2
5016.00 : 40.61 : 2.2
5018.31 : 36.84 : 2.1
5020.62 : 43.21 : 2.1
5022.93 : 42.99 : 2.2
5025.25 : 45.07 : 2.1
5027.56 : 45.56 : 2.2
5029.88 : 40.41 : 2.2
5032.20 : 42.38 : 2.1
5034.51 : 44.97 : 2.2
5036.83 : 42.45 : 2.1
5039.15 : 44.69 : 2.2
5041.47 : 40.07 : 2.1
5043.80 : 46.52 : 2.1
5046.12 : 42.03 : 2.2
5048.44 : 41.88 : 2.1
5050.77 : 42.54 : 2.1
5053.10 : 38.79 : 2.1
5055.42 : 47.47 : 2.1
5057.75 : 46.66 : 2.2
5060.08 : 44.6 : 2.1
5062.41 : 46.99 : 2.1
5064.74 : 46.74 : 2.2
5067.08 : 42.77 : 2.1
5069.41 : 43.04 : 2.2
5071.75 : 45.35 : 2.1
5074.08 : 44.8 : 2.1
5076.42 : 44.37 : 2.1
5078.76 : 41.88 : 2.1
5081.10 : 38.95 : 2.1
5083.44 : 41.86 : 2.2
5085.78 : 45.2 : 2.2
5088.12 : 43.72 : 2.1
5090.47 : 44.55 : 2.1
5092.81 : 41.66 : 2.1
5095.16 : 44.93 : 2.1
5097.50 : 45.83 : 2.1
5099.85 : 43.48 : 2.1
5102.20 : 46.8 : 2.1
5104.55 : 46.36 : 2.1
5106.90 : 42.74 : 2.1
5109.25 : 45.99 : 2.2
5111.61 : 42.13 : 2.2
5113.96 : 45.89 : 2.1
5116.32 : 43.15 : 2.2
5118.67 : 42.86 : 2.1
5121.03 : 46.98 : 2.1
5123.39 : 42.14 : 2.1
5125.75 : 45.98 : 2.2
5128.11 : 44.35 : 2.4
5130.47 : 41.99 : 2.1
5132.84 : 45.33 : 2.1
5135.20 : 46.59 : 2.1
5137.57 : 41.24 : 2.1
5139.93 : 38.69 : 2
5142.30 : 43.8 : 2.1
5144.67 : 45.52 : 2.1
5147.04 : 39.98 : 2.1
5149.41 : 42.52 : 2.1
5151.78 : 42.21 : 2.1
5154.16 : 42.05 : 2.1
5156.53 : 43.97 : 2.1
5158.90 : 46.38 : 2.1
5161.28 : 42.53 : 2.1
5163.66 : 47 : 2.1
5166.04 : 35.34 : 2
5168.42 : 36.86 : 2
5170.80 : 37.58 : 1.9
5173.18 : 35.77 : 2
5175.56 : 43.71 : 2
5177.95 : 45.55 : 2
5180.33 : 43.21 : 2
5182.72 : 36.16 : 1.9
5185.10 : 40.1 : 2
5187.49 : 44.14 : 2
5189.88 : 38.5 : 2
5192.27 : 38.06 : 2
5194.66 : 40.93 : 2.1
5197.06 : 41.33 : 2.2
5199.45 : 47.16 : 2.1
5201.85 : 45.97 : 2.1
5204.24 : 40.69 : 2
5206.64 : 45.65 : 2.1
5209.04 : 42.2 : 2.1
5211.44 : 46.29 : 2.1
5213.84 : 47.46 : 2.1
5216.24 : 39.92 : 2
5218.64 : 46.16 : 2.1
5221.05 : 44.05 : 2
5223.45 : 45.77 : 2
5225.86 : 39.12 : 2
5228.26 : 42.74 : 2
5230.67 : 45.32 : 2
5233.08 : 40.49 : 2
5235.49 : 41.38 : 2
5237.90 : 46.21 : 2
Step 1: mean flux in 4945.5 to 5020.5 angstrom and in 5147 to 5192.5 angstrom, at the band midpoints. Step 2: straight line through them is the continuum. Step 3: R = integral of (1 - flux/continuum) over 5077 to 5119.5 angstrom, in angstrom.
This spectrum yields -1.6 angstrom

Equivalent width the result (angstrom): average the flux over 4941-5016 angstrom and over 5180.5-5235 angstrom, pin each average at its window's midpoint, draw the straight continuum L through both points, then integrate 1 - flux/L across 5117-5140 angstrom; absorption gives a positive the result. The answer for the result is -0.3 angstrom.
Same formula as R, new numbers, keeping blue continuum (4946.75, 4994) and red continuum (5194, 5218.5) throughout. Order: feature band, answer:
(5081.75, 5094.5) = 0.17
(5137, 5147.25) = 0.43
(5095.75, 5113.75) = -0.39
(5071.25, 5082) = 0.21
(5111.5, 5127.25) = -0.15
